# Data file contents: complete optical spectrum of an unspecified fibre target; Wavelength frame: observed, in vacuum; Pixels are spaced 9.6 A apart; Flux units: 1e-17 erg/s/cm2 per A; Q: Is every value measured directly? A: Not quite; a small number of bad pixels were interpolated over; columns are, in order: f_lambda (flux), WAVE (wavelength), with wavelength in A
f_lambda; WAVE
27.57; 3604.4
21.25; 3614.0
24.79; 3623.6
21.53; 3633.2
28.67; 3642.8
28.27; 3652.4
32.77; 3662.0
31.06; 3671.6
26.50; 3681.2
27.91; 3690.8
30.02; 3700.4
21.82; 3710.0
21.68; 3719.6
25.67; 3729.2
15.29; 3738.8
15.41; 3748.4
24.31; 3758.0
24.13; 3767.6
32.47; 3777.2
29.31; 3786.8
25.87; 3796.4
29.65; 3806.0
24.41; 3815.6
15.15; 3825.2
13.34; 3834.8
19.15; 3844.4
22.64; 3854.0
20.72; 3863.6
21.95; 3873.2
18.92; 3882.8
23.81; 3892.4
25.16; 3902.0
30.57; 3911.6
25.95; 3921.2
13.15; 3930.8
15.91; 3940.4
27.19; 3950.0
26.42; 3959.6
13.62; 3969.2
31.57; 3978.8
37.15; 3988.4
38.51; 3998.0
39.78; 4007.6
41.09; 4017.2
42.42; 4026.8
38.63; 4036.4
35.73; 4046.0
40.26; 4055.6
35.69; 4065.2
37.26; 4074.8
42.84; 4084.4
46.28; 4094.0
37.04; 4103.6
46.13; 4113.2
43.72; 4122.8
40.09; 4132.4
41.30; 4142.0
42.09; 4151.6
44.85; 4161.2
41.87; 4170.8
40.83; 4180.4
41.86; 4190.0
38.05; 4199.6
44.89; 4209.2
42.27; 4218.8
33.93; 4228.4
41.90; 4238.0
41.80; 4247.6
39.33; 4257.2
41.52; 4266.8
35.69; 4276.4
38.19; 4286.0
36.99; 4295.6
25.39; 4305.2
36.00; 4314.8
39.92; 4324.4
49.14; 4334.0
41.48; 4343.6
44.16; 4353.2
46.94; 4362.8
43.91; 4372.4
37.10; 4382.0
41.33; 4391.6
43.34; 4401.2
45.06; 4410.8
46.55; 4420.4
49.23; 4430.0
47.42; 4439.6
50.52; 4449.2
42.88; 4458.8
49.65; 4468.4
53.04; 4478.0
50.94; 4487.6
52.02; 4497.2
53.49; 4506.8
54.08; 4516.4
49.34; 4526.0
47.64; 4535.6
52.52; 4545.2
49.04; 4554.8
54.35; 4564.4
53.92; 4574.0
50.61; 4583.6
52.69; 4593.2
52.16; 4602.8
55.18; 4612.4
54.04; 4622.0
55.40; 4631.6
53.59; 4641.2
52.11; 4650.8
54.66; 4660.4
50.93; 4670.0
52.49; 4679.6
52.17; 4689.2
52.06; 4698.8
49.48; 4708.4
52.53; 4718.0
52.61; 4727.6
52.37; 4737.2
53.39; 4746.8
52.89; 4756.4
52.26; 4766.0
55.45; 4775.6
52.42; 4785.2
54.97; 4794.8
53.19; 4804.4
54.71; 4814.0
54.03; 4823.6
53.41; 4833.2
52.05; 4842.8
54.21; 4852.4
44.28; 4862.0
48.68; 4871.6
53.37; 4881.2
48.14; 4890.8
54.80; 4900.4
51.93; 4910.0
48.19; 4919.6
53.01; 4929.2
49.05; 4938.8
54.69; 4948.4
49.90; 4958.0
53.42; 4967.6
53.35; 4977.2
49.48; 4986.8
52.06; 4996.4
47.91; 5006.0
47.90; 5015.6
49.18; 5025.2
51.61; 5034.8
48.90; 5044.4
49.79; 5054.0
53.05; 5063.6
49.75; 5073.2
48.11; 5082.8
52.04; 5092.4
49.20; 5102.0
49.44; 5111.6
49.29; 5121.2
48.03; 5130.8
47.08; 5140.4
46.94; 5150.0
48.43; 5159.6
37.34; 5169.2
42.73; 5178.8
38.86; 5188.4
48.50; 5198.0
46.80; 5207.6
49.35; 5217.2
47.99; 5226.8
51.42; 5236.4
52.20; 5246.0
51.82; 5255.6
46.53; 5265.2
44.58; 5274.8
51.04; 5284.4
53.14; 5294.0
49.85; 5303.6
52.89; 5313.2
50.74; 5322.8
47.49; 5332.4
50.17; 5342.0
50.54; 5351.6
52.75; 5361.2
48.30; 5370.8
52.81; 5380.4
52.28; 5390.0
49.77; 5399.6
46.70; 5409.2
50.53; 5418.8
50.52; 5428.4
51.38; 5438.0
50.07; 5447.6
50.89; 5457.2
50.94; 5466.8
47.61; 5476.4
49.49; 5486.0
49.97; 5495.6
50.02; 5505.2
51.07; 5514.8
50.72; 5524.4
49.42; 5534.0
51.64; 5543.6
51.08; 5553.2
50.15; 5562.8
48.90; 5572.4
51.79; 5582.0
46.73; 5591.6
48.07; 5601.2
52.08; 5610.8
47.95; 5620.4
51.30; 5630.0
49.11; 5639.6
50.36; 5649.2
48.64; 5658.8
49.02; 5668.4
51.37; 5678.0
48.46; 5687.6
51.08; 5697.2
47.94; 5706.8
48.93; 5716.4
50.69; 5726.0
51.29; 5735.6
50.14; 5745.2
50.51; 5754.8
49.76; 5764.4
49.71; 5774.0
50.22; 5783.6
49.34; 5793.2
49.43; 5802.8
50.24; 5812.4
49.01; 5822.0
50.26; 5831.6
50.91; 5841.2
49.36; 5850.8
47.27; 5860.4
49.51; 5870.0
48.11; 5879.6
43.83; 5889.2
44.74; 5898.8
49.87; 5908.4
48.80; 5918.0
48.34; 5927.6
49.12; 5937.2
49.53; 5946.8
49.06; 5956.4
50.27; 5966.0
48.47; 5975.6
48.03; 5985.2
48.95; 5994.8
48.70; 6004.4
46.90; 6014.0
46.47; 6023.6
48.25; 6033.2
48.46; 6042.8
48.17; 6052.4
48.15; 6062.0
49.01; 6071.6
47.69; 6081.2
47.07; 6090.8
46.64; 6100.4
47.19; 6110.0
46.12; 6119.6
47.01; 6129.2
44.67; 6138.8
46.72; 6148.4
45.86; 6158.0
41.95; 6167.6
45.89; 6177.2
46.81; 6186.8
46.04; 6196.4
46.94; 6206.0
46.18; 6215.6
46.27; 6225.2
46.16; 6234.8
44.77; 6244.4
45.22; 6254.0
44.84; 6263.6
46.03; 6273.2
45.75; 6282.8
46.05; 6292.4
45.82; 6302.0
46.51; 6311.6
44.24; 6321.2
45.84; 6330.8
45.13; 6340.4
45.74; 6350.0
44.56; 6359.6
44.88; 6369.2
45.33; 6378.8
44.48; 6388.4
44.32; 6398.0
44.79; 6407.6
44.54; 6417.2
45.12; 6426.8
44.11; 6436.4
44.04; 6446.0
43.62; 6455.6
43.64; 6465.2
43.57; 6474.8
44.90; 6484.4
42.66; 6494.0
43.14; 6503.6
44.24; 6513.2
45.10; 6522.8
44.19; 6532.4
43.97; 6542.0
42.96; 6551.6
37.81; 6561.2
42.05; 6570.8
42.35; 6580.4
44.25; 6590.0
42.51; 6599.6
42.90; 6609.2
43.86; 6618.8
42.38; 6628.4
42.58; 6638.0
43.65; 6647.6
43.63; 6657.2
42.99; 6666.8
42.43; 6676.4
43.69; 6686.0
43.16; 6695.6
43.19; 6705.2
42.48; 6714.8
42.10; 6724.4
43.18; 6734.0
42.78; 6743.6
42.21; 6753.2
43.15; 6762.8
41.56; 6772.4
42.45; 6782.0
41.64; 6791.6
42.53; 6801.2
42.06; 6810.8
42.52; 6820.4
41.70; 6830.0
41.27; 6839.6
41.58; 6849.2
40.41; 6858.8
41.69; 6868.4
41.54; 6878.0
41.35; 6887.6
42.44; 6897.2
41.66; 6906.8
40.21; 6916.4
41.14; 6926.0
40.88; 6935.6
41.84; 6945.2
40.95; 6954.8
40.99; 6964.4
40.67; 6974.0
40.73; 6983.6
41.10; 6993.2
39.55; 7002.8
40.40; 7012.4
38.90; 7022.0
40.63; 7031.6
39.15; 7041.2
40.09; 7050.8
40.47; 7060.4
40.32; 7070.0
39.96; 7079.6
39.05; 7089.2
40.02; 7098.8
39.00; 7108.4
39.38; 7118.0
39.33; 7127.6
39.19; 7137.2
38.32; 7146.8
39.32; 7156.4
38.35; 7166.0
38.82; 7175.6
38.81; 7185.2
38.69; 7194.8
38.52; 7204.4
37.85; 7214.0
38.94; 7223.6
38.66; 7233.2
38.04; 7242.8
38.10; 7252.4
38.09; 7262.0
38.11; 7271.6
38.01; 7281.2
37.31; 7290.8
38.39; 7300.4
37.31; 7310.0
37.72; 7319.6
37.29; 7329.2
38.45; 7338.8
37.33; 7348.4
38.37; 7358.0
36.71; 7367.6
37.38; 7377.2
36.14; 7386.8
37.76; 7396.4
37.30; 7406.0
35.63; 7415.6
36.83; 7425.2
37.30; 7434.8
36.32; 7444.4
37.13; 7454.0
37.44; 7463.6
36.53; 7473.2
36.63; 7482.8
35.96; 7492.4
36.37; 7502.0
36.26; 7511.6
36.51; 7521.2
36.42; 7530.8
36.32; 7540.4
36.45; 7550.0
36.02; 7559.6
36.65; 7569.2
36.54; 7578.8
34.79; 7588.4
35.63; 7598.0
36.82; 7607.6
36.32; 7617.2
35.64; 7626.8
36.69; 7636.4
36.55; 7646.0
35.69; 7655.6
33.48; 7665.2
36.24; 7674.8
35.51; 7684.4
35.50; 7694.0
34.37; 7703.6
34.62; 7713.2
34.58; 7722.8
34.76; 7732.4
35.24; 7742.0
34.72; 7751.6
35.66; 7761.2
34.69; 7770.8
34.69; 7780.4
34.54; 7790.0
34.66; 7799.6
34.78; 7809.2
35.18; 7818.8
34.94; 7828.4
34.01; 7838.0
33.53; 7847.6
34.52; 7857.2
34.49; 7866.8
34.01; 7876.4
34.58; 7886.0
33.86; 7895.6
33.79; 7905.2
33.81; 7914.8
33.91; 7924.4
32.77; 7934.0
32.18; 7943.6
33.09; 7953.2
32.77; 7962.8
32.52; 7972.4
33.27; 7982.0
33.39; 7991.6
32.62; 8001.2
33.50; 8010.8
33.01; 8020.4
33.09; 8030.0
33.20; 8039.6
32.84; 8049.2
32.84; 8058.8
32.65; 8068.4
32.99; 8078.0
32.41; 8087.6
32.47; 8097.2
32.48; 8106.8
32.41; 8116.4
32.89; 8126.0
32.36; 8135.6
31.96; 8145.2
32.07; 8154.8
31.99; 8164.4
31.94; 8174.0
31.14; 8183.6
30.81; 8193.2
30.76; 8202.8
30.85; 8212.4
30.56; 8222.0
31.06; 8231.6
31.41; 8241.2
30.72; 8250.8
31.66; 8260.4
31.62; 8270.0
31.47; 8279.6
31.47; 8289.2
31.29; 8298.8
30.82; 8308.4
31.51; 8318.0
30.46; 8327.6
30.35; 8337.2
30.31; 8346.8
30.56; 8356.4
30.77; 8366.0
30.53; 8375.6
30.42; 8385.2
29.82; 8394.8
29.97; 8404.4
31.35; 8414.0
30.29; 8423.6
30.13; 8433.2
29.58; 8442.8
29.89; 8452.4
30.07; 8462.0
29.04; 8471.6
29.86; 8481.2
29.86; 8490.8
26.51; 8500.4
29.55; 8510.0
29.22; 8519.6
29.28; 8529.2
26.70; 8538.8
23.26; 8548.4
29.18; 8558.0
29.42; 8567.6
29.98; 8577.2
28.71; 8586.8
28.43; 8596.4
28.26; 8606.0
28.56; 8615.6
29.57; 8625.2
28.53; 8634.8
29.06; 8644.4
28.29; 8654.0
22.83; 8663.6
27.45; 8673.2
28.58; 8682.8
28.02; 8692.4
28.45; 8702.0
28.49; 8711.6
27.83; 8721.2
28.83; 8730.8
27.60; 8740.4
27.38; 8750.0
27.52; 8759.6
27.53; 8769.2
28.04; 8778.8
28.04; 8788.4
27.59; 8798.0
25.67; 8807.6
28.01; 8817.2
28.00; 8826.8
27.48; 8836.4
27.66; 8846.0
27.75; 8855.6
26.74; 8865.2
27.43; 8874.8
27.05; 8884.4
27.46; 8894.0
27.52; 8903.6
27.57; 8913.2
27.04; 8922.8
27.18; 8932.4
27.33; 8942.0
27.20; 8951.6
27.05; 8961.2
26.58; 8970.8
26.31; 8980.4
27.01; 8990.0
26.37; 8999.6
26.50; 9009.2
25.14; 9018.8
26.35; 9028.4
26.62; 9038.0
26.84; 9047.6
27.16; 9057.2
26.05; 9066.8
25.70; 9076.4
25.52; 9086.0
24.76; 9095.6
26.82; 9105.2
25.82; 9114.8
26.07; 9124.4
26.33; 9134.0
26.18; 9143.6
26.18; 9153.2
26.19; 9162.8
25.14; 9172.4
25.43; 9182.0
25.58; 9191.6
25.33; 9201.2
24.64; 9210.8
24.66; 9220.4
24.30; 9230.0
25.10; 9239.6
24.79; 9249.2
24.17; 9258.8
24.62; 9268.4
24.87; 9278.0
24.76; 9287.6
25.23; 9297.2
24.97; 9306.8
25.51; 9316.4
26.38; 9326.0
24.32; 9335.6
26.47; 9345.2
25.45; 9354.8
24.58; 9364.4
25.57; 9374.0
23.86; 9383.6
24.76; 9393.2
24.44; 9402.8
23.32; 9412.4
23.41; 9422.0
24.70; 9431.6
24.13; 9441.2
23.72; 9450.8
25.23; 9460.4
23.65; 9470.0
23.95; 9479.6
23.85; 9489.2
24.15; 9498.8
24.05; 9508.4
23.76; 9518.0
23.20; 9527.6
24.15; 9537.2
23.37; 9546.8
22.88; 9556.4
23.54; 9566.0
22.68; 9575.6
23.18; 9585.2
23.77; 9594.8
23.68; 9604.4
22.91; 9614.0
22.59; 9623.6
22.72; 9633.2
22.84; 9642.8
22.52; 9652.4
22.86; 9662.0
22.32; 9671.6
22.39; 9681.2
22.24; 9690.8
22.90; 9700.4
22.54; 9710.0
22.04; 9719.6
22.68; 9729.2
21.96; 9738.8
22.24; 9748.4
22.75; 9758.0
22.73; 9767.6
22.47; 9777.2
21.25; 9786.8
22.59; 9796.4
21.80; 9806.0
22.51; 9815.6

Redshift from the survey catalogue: 0.00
